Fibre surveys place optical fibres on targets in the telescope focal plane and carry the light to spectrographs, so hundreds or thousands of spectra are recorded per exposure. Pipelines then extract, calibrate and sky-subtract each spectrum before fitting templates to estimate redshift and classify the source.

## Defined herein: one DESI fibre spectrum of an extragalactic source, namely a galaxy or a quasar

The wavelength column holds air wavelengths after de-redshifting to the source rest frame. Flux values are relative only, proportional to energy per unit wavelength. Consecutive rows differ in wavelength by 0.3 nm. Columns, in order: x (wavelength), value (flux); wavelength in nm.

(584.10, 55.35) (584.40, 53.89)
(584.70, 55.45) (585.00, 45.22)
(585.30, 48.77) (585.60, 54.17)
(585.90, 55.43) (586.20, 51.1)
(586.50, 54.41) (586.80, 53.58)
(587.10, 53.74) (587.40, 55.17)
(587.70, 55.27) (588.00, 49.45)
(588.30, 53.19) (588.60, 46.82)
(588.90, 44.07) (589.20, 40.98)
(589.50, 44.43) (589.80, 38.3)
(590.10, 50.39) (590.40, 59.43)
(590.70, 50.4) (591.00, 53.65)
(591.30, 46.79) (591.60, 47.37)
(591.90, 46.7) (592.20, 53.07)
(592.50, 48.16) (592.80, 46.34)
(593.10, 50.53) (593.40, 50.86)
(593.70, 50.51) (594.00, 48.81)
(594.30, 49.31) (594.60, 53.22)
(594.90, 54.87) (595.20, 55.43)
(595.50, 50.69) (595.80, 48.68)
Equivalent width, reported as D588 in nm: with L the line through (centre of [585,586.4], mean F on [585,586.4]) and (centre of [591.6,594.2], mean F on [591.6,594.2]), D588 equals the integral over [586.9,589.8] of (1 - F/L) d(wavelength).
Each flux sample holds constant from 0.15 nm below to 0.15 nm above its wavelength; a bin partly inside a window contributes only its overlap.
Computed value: 0.12 nm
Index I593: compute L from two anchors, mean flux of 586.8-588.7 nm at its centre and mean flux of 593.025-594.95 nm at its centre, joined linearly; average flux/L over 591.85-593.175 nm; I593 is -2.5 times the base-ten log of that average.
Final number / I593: 0.05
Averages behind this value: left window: 52.5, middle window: 49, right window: 51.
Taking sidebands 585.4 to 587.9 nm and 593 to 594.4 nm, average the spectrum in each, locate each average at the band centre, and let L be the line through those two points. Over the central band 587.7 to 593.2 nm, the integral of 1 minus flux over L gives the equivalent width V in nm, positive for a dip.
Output 0.35 nm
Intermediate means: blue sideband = 53.9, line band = 48.5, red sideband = 50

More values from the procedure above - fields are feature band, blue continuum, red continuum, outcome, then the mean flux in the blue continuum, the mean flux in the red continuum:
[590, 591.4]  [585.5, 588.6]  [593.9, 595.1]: 0.00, 53.2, 51.8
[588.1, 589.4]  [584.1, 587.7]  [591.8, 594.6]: 0.14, 53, 49.6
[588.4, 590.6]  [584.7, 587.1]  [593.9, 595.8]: 0.23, 52.2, 51.9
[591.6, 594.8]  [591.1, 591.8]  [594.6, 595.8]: 0.02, 47.5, 53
